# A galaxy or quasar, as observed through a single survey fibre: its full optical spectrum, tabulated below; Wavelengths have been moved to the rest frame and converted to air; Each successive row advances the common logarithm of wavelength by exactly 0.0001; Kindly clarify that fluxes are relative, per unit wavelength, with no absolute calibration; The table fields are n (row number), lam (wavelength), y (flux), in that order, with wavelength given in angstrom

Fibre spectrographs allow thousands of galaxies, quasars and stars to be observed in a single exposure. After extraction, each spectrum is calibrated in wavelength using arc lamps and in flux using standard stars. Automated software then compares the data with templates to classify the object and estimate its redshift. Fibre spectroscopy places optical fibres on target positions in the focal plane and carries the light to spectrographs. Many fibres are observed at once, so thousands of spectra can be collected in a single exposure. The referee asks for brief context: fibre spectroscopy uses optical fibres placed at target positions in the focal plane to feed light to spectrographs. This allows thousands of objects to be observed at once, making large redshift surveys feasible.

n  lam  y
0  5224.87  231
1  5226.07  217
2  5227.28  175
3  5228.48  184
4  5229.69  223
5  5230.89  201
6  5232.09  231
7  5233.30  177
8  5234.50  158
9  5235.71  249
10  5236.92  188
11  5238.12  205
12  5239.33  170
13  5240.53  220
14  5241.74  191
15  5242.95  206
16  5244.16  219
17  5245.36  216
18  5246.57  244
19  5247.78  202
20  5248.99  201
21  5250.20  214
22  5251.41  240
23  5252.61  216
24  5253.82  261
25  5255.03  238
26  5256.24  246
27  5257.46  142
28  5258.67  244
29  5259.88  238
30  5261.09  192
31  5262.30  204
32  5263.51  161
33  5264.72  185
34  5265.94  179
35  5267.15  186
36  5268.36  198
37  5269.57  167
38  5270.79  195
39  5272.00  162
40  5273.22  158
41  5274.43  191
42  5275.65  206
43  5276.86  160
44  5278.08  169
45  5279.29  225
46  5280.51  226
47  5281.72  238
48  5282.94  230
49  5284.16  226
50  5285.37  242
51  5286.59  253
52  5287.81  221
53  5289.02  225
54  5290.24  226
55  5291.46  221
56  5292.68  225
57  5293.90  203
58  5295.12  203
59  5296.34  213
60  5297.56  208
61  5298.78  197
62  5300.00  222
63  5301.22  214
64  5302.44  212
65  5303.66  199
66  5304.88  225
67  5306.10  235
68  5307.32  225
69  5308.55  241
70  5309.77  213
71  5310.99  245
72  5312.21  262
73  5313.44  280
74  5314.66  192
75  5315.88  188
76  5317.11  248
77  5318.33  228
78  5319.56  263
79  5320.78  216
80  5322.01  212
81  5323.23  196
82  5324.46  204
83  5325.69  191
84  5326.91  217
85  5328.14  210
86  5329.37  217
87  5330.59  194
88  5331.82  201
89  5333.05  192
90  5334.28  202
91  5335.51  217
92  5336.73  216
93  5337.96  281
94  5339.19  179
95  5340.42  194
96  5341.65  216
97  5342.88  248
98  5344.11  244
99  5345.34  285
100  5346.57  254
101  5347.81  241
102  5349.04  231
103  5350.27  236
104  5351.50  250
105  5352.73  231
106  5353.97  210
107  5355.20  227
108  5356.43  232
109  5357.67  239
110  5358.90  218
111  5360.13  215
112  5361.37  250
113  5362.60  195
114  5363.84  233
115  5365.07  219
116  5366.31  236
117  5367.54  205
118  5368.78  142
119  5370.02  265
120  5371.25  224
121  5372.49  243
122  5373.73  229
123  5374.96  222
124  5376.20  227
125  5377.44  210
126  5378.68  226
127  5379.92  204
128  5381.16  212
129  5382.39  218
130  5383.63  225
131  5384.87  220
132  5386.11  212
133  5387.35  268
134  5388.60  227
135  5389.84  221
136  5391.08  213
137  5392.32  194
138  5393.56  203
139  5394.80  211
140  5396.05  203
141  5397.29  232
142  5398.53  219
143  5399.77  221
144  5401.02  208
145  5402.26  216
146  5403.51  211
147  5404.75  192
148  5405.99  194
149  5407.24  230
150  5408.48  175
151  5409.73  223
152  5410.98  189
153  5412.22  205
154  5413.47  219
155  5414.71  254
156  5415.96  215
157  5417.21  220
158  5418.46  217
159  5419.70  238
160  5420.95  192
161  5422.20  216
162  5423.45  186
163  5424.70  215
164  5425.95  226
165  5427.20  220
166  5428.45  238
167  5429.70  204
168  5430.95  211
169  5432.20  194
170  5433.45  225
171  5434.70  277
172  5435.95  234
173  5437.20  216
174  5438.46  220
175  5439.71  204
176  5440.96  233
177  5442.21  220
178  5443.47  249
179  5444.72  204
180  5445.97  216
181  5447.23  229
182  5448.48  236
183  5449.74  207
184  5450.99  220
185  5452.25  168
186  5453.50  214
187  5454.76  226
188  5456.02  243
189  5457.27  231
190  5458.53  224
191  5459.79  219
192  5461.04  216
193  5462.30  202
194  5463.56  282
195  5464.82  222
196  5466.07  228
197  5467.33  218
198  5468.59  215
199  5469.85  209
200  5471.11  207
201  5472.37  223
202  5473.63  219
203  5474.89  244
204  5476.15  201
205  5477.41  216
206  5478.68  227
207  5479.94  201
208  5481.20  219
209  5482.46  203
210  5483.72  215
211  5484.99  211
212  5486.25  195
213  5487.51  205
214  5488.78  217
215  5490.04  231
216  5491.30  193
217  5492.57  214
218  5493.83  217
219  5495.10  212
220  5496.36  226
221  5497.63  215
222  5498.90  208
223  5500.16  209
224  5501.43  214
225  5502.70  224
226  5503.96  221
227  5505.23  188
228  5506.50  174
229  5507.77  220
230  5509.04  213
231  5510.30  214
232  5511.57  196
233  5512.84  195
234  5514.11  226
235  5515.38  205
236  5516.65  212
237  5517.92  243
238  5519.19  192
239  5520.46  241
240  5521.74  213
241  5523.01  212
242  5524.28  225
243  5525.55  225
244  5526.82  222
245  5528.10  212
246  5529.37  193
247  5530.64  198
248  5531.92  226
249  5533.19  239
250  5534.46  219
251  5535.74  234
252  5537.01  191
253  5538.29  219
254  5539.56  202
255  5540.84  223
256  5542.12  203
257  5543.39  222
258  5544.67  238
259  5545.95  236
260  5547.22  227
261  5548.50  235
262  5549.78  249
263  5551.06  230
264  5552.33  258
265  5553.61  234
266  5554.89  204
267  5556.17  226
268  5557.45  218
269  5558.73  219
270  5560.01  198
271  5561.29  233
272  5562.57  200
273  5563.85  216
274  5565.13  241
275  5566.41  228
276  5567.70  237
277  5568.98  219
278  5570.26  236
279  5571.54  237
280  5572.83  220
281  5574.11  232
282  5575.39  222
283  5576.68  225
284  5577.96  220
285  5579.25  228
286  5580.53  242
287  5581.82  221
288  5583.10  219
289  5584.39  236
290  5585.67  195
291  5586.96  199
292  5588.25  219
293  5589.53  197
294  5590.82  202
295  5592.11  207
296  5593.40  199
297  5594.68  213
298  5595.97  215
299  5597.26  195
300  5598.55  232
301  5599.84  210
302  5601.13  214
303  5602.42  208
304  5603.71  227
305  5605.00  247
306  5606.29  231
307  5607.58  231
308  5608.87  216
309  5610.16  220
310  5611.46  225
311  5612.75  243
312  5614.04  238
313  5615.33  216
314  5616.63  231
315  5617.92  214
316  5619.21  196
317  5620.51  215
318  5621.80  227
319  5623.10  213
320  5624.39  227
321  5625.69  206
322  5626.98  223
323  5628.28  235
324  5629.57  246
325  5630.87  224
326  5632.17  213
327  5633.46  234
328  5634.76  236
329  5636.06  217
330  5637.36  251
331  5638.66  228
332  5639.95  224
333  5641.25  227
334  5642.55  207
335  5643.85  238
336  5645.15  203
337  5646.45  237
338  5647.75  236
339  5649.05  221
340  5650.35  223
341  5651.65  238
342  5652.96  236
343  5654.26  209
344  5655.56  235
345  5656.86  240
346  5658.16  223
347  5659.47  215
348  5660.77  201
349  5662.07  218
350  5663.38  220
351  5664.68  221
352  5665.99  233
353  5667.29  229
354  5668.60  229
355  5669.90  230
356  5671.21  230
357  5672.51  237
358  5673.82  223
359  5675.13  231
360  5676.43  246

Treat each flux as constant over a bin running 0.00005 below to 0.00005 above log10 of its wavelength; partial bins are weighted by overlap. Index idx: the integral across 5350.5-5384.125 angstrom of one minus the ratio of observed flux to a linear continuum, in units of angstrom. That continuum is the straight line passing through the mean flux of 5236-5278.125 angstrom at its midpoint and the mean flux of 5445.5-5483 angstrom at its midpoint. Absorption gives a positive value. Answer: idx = -1.9 angstrom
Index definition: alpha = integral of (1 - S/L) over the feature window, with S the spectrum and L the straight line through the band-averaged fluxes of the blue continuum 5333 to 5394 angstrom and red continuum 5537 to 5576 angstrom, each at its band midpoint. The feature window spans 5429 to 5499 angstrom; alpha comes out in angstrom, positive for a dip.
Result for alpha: 1.88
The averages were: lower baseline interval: 224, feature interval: 219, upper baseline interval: 225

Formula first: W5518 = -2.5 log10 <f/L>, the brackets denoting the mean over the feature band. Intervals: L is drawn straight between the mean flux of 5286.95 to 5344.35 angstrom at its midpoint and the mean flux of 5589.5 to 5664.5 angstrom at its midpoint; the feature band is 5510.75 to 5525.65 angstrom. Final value 0.03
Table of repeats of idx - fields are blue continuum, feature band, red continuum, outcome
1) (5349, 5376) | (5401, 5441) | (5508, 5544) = 1.06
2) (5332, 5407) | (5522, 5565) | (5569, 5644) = 0.15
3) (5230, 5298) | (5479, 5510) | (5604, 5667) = 1.14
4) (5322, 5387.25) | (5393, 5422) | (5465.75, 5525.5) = 0.79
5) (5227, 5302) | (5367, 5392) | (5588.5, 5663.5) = -1.01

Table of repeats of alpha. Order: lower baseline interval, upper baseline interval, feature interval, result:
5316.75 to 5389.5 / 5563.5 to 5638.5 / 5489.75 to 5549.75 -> 1.9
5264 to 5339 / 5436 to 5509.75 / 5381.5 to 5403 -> -0.3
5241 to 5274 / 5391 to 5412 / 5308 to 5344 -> -2.5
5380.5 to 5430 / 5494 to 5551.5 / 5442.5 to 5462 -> -0.4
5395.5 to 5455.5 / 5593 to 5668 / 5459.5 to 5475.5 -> -0.4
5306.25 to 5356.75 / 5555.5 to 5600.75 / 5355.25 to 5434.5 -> 2.2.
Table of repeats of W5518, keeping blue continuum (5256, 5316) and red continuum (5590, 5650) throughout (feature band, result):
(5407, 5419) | 0.00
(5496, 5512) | 0.04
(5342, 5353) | -0.16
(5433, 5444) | -0.07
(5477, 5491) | 0.03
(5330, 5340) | 0.01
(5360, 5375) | -0.04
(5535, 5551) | -0.02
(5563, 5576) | -0.04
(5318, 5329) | -0.02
